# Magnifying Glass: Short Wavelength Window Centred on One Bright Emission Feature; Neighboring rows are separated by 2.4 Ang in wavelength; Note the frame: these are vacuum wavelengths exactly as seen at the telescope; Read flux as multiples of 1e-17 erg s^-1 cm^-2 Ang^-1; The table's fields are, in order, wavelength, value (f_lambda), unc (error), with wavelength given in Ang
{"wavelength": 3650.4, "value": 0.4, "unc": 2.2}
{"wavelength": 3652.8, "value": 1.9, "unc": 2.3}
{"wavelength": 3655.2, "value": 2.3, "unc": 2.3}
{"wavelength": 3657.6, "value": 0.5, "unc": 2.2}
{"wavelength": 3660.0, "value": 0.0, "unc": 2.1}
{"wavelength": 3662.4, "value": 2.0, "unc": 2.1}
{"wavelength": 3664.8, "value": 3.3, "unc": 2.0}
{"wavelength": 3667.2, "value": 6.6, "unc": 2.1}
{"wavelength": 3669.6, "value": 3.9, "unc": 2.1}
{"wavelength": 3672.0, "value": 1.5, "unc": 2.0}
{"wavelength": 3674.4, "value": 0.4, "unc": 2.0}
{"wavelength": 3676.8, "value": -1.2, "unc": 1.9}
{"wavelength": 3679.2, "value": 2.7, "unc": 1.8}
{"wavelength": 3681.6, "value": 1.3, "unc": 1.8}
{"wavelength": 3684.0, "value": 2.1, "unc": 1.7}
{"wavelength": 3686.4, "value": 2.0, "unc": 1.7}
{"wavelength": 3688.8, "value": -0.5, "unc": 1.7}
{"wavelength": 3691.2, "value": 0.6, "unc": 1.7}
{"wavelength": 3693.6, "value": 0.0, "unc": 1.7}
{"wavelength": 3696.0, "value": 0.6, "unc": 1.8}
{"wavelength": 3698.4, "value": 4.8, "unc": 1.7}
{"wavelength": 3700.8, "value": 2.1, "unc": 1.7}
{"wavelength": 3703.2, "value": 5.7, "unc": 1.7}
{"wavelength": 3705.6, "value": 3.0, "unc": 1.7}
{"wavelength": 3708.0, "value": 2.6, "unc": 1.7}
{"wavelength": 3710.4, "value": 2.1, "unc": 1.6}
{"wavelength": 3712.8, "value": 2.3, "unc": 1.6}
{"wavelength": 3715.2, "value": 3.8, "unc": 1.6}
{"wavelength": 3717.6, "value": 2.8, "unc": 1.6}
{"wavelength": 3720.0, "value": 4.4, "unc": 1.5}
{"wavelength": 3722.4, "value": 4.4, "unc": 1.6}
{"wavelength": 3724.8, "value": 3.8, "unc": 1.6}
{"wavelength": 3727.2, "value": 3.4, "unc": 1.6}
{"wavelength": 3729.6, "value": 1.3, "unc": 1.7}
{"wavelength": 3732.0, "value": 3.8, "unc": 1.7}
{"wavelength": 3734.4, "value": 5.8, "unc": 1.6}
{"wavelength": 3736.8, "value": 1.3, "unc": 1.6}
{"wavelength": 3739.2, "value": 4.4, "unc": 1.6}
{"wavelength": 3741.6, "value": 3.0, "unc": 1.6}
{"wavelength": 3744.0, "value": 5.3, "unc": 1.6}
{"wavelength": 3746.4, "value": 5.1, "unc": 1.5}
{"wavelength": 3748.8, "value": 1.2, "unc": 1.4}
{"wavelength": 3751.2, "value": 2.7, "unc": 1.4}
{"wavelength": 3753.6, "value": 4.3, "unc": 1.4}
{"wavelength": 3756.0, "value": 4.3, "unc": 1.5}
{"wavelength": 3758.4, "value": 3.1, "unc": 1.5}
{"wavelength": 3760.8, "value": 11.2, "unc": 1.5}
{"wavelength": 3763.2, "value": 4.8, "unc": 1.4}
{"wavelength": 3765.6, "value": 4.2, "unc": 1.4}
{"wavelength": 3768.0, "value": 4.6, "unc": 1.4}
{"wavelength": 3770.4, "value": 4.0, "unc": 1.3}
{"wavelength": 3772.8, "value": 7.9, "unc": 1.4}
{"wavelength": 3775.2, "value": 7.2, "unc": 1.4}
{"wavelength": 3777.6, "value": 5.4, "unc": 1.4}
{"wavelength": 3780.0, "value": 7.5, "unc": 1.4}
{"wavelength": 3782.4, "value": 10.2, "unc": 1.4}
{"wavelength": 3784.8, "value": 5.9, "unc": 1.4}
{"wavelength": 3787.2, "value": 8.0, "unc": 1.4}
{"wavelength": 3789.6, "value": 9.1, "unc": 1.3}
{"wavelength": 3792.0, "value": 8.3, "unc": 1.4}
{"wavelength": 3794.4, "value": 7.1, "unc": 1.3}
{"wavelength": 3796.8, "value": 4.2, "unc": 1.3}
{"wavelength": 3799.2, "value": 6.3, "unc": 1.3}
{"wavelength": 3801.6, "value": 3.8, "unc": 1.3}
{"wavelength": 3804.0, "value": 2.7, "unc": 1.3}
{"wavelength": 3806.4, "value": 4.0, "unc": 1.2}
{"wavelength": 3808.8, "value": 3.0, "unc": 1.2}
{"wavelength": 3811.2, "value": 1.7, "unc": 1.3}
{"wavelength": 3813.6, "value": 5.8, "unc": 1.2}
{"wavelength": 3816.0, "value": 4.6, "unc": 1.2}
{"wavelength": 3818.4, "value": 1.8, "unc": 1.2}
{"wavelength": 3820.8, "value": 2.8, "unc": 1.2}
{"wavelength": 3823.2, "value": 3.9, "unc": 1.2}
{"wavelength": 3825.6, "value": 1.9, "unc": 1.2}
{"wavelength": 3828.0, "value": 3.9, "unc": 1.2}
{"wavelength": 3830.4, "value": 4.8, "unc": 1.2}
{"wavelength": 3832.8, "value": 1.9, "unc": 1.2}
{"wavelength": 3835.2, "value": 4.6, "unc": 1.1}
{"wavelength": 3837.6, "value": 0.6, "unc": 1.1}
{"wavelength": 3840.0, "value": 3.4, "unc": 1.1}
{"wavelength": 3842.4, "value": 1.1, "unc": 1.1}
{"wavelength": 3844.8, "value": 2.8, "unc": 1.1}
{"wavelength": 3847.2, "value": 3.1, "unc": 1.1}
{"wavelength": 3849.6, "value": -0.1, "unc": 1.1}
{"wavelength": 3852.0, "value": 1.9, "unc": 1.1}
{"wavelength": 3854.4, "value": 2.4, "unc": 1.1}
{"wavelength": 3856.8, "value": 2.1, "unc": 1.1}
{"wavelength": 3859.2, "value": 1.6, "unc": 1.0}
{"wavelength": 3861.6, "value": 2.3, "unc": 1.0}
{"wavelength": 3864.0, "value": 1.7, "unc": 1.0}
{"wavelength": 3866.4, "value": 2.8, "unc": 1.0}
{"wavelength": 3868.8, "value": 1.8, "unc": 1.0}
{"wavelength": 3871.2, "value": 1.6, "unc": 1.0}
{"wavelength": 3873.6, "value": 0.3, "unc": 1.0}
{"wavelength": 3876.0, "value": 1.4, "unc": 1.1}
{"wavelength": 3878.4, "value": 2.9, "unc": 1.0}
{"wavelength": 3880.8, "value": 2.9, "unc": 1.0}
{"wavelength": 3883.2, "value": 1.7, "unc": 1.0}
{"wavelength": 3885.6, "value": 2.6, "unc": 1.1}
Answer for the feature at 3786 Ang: Mg II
